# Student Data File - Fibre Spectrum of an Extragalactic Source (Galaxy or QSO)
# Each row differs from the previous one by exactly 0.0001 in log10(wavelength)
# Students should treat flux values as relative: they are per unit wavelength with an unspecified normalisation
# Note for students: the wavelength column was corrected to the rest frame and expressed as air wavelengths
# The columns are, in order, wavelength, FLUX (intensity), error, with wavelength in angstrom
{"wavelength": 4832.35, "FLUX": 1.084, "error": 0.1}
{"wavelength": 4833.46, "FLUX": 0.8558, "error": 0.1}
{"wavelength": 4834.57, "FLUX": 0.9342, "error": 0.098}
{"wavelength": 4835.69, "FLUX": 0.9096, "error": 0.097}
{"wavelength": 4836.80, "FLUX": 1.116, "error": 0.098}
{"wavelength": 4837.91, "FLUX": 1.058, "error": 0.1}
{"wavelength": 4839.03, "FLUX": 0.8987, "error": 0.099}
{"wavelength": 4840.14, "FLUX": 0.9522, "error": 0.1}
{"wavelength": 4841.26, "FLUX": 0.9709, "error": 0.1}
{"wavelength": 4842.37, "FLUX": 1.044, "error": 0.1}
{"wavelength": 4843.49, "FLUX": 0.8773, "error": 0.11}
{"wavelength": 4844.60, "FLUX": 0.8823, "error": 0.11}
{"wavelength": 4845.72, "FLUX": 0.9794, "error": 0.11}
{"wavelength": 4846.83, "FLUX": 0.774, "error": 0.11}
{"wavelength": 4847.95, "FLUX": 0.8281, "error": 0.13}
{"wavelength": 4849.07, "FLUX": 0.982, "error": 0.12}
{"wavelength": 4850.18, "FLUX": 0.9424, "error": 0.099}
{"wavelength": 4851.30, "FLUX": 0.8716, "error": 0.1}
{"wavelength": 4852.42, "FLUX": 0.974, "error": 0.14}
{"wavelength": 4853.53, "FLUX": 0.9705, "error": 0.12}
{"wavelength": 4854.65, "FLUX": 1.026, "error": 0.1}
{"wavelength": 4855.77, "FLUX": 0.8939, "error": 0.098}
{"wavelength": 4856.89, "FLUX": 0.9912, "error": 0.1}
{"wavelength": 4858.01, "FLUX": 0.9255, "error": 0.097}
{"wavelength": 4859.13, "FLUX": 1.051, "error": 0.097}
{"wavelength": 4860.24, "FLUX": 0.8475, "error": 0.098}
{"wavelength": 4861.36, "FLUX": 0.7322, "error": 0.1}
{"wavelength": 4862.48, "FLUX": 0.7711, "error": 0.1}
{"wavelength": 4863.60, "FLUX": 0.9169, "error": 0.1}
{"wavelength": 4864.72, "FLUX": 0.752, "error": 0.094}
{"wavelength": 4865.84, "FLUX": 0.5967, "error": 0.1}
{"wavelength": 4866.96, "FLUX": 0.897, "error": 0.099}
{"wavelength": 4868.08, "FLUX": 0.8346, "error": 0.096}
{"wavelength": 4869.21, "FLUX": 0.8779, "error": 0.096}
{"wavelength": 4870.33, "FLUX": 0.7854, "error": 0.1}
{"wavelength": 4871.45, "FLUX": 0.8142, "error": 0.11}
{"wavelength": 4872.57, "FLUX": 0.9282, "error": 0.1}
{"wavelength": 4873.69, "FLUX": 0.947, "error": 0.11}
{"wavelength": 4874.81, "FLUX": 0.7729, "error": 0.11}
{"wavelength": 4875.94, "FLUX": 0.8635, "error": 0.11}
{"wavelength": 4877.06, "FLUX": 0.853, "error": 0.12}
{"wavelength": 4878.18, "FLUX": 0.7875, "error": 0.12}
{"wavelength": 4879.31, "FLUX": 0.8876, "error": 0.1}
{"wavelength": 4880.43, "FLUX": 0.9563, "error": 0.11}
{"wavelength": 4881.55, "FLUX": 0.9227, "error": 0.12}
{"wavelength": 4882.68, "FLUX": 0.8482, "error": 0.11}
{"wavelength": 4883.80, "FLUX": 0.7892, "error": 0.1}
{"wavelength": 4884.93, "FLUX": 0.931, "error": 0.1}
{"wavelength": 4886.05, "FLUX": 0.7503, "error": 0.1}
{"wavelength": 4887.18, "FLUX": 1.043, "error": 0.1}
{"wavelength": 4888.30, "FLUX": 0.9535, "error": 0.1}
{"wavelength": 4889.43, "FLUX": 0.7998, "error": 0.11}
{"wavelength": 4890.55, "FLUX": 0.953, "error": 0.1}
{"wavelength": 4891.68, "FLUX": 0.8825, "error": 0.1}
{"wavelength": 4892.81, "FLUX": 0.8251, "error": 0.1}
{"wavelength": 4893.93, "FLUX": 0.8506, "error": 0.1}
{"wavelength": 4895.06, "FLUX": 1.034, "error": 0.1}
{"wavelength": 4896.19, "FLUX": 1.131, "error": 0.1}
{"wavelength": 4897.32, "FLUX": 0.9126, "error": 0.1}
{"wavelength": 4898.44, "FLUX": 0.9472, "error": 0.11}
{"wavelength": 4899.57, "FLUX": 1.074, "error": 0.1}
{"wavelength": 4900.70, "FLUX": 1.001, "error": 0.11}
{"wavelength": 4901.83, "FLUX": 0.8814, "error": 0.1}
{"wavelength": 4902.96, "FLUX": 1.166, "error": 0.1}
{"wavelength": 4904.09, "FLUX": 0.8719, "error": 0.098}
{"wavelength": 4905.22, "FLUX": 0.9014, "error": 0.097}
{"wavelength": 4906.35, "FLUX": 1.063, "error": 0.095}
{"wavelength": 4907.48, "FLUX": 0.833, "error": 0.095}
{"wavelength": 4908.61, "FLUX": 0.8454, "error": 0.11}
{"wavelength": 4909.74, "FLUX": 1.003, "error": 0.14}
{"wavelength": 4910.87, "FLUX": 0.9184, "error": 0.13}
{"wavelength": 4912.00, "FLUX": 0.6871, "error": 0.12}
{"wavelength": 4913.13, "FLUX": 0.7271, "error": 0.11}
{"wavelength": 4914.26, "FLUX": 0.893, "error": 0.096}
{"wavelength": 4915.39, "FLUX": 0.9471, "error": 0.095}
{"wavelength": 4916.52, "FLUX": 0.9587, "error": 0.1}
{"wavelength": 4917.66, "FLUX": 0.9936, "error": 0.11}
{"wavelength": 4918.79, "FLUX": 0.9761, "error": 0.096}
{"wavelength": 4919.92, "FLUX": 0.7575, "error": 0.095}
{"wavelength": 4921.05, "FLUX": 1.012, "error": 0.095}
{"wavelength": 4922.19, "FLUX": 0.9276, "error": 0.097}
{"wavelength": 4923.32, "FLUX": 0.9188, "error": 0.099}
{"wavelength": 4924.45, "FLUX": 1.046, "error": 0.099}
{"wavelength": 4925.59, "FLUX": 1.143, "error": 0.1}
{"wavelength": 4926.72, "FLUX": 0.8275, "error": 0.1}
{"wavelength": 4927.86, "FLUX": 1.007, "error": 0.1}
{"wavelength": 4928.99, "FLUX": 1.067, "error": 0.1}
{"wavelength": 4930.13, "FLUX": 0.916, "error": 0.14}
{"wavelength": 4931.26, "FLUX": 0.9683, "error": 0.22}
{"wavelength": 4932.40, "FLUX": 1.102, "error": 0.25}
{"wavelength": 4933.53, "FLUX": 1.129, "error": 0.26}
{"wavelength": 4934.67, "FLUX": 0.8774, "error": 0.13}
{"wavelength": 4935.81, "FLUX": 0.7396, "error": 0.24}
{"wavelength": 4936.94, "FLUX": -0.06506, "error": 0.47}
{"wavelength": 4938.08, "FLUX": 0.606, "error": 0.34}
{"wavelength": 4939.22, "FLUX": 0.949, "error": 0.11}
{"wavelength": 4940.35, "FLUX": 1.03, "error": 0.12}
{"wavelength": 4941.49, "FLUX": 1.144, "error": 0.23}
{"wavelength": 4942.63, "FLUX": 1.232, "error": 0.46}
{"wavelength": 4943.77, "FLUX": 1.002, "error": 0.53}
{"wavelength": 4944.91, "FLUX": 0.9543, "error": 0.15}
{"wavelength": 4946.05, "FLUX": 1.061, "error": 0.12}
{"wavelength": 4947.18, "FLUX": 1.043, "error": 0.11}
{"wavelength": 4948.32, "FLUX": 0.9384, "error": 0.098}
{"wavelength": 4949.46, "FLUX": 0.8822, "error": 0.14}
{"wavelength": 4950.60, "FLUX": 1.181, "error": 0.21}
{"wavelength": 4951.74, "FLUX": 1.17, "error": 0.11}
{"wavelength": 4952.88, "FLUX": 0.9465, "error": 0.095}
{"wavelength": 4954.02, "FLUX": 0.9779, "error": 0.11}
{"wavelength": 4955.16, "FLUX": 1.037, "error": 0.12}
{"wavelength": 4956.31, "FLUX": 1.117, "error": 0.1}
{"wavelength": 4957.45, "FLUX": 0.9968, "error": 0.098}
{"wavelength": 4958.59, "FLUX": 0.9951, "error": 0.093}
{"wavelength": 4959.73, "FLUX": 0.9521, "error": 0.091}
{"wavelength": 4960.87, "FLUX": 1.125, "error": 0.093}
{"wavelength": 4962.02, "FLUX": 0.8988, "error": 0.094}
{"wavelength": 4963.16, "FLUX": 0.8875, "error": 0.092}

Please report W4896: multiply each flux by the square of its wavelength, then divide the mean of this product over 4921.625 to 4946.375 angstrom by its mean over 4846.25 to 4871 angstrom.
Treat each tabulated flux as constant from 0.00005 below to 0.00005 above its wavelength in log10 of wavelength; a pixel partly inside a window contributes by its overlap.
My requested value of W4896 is 1.10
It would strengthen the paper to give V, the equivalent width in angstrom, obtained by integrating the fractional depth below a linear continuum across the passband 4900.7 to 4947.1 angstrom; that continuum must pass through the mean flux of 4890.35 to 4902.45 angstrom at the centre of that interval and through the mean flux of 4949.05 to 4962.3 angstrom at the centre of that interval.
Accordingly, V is 2.8 angstrom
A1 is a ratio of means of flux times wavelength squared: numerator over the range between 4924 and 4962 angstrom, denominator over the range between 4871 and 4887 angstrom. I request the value 1.2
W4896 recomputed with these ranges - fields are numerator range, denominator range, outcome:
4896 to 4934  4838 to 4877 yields 1.10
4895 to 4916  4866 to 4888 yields 1.10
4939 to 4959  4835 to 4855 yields 1.14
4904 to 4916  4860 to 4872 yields 1.12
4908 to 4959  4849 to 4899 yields 1.09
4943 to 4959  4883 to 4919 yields 1.13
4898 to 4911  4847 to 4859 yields 1.04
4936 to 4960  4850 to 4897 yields 1.11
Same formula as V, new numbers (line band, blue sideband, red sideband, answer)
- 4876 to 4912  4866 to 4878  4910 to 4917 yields -2.7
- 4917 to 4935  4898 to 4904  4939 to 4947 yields 1.0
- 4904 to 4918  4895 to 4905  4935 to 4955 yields 1.2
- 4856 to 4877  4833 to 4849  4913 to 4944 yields 1.8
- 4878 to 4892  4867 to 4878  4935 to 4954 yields -0.4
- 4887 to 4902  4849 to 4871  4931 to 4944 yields -1.1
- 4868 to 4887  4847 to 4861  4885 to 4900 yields 1.5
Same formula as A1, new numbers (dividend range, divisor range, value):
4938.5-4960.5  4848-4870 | 1.21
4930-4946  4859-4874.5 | 1.12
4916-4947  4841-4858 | 1.04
